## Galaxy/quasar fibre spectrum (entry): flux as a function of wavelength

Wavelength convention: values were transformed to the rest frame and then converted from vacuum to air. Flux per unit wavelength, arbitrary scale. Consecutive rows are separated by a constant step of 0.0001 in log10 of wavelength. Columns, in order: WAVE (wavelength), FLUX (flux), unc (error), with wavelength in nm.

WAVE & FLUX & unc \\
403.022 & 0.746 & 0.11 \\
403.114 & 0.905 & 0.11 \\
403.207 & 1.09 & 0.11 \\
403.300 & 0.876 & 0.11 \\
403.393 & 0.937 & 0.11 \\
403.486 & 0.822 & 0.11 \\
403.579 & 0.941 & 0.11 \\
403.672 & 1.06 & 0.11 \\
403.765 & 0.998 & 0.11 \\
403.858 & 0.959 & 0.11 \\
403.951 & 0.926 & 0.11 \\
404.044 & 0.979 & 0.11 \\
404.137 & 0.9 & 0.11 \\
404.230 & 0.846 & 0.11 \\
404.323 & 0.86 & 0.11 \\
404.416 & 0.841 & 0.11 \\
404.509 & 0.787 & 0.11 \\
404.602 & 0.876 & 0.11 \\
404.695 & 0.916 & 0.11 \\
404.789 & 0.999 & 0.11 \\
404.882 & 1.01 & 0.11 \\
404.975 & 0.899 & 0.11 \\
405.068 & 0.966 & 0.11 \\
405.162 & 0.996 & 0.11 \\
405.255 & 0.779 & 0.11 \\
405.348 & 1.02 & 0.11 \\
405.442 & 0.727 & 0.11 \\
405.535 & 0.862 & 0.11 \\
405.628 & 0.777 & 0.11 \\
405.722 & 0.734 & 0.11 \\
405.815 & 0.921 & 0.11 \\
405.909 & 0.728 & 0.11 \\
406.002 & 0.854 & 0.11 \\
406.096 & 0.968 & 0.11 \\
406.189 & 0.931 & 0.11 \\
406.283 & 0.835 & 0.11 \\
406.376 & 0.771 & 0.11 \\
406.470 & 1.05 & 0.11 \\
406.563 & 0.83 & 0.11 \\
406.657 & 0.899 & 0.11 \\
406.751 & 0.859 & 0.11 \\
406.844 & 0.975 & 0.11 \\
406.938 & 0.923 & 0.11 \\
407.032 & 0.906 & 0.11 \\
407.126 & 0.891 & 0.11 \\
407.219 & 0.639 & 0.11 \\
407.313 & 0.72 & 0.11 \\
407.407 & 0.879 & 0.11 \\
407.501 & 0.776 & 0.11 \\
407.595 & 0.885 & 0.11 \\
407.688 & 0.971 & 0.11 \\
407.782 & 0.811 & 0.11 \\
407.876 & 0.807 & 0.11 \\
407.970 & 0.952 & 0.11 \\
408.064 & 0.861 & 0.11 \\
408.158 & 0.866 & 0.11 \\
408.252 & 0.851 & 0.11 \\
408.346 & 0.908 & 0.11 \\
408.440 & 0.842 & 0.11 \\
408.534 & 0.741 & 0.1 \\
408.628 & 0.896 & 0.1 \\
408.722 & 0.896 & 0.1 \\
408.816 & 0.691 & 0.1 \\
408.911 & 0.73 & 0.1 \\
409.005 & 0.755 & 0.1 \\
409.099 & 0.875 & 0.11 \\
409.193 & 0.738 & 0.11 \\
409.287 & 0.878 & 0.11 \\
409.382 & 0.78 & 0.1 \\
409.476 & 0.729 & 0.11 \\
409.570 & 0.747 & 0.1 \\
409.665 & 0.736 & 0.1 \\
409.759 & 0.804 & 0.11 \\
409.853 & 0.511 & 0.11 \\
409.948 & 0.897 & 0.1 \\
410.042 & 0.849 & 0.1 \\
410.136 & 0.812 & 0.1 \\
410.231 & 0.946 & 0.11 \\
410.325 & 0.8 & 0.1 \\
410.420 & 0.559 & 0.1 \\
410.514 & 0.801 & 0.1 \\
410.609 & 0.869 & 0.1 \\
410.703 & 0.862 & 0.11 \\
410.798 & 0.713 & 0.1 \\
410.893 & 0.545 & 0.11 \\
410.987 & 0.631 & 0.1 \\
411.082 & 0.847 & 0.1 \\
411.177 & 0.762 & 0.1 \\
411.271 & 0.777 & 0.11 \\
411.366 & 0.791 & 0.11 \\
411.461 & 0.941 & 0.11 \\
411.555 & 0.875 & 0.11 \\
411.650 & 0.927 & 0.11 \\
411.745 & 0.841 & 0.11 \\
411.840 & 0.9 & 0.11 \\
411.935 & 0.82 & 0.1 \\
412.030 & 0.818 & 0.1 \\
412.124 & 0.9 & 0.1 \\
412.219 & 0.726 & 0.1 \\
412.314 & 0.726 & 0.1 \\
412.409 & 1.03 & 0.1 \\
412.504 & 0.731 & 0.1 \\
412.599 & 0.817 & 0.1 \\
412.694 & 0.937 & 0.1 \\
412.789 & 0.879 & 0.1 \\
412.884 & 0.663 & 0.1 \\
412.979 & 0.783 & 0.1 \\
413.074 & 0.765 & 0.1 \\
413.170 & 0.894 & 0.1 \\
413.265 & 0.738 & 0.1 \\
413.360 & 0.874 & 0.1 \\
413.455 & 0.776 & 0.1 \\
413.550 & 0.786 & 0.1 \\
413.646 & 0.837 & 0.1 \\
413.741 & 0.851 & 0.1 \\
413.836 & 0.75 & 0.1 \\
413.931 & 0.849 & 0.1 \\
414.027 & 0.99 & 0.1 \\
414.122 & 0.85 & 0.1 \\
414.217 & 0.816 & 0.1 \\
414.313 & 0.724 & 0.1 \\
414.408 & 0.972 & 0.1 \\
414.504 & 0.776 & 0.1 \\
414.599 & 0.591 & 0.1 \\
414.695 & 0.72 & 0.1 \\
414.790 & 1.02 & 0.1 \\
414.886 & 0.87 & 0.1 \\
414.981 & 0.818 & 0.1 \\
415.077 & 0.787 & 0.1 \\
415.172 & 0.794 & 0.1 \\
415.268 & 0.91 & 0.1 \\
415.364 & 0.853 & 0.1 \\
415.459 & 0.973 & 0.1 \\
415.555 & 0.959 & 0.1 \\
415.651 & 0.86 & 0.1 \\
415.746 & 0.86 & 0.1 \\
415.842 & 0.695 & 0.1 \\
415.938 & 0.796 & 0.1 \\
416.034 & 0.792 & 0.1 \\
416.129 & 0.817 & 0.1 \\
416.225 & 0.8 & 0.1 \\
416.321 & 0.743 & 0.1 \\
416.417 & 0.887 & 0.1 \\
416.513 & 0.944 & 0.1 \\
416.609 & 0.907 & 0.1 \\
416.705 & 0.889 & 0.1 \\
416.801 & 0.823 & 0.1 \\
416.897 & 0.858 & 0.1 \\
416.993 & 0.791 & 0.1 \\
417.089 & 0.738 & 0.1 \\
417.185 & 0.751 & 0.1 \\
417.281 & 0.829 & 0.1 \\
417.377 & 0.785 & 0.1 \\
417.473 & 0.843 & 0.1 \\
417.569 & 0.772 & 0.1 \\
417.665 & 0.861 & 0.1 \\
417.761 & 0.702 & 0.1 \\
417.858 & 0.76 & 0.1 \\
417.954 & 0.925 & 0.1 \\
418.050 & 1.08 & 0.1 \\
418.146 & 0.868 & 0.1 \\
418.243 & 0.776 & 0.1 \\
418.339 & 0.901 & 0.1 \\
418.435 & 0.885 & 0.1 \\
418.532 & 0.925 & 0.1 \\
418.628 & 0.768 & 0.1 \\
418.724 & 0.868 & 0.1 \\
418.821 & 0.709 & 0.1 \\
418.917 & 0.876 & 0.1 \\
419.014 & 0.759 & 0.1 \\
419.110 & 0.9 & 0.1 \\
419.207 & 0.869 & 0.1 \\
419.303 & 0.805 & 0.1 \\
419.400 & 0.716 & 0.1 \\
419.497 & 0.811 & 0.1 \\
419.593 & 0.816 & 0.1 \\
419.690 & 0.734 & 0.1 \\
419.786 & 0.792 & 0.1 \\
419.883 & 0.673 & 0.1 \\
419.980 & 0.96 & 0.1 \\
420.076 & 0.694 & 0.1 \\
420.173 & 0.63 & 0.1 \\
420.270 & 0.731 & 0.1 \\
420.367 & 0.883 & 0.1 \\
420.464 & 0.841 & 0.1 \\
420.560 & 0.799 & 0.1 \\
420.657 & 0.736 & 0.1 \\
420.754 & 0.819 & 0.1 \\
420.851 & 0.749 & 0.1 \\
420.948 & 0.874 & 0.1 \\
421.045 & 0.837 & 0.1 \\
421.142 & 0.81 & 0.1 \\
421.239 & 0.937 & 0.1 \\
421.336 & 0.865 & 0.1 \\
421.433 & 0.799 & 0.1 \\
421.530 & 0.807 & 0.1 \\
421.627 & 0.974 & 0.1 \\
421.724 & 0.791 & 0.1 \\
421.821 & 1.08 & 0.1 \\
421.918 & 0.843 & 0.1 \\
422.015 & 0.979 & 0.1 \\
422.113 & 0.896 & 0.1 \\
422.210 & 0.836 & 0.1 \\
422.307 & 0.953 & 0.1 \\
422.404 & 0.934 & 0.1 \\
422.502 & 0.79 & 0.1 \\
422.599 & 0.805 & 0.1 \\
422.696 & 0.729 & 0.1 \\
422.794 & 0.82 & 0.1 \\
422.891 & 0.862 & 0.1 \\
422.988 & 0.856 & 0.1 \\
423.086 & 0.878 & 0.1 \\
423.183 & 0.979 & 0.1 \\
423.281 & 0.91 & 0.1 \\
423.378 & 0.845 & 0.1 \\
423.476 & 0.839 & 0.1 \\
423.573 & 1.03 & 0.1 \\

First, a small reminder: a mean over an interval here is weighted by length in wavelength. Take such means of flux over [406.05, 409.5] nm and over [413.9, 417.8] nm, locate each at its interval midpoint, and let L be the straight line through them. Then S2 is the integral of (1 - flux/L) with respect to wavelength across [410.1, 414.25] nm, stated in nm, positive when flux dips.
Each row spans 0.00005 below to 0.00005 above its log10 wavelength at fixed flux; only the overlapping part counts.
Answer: 0.118 nm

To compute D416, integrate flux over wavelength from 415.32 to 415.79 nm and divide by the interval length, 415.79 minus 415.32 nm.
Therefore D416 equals 0.903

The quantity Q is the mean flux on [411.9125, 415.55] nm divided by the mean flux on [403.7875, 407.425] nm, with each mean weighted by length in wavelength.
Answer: 0.9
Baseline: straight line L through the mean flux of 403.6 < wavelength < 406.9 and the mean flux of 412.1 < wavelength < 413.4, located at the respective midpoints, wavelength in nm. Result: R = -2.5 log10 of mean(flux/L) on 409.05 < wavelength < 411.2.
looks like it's 0.10 mag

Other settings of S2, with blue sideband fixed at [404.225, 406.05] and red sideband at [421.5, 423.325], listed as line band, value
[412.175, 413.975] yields 0.13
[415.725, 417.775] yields 0.15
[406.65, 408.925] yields 0.06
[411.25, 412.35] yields 0.04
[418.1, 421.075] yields 0.25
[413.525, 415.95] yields 0.11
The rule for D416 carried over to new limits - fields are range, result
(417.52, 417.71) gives 0.817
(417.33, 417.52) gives 0.814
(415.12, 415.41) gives 0.851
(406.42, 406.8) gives 0.909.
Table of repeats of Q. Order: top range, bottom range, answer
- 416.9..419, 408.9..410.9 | 1.07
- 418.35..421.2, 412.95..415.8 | 0.96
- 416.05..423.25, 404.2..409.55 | 0.98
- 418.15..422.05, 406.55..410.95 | 1.02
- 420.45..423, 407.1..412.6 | 1.06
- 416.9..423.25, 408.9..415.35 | 1.03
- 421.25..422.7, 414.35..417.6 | 1.06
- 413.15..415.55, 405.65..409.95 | 1.01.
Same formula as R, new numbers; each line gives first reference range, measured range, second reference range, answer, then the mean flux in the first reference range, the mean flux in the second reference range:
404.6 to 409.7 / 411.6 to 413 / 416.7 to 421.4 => 0.00 mag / 0.852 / 0.816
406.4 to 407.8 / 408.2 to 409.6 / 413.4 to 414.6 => 0.07 mag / 0.867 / 0.822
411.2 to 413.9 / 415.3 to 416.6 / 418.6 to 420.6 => -0.05 mag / 0.827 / 0.792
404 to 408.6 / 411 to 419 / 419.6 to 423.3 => 0.03 mag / 0.87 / 0.838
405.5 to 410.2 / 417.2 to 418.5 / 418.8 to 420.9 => -0.07 mag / 0.831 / 0.787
